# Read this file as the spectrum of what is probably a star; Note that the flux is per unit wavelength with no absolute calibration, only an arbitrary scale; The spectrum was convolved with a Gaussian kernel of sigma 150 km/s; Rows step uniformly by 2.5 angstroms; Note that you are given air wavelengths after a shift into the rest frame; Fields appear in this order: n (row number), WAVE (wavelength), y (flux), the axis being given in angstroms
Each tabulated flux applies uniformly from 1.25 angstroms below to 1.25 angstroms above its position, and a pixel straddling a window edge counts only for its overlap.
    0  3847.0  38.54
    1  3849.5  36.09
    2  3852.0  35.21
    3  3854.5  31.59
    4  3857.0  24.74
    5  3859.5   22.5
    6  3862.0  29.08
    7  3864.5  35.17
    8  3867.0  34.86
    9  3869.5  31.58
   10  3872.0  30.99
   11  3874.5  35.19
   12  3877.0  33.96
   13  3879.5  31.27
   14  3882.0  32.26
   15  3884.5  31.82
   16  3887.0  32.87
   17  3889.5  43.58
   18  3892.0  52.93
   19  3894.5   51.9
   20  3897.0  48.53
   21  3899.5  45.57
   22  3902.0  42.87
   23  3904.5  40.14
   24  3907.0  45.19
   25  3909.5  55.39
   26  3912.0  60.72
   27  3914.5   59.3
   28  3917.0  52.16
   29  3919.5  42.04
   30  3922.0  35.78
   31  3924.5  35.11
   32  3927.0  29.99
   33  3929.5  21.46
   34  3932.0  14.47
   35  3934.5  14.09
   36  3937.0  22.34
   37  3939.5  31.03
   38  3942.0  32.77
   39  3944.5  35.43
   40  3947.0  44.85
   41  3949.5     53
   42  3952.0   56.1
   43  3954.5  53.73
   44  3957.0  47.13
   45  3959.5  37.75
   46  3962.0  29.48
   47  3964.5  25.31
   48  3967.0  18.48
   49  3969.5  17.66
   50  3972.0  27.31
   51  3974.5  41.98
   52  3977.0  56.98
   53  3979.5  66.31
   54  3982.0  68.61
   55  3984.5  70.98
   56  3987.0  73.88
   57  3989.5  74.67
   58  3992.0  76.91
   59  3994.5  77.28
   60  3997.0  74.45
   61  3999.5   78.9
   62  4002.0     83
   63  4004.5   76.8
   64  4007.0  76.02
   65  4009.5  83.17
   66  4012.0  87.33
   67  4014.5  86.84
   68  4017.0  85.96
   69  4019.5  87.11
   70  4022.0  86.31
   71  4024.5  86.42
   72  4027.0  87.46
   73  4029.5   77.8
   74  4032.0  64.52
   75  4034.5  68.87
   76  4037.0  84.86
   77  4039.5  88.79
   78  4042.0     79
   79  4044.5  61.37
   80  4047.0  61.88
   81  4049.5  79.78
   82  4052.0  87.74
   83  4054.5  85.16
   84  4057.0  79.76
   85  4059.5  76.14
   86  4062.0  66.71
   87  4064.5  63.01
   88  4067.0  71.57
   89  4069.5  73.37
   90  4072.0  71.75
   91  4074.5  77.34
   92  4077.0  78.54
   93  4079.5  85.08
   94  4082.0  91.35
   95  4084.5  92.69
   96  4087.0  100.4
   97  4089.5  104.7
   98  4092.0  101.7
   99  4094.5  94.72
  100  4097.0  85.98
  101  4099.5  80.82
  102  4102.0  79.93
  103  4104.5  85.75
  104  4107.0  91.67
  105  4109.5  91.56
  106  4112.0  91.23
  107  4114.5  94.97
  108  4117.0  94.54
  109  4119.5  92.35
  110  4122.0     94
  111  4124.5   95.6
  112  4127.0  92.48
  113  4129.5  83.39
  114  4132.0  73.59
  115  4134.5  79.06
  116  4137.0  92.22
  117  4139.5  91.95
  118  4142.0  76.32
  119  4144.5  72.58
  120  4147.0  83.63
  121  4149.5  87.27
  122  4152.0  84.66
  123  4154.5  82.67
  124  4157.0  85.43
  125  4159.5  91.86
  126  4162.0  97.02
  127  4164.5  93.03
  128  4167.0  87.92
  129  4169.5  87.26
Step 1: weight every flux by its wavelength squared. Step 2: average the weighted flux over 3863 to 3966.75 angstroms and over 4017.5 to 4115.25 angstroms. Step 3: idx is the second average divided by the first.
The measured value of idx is 2.31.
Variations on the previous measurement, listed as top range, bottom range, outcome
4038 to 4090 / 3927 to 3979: 2.44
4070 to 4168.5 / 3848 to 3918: 2.50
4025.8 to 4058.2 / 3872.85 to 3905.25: 2.08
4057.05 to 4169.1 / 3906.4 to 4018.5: 1.77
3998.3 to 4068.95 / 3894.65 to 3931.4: 1.92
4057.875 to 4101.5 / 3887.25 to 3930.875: 2.04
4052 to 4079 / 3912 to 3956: 2.11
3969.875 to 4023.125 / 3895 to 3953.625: 1.87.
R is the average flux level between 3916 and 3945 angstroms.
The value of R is 30.2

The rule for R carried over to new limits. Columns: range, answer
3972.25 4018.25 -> 73.4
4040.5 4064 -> 75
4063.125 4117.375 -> 86.3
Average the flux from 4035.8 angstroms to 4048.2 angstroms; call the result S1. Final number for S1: 75.2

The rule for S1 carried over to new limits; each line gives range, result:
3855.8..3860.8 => 23.7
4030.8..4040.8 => 76.8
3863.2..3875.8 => 33.5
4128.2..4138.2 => 82.1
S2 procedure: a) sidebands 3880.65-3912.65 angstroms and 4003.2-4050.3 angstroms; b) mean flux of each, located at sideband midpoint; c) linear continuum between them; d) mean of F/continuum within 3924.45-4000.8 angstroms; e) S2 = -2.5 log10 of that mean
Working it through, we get 0.37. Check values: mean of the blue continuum 44.6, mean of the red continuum 79.5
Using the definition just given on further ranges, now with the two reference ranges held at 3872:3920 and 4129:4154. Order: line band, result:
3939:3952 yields 0.24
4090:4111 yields -0.18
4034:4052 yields -0.14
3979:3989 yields -0.22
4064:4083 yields -0.07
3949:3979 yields 0.36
